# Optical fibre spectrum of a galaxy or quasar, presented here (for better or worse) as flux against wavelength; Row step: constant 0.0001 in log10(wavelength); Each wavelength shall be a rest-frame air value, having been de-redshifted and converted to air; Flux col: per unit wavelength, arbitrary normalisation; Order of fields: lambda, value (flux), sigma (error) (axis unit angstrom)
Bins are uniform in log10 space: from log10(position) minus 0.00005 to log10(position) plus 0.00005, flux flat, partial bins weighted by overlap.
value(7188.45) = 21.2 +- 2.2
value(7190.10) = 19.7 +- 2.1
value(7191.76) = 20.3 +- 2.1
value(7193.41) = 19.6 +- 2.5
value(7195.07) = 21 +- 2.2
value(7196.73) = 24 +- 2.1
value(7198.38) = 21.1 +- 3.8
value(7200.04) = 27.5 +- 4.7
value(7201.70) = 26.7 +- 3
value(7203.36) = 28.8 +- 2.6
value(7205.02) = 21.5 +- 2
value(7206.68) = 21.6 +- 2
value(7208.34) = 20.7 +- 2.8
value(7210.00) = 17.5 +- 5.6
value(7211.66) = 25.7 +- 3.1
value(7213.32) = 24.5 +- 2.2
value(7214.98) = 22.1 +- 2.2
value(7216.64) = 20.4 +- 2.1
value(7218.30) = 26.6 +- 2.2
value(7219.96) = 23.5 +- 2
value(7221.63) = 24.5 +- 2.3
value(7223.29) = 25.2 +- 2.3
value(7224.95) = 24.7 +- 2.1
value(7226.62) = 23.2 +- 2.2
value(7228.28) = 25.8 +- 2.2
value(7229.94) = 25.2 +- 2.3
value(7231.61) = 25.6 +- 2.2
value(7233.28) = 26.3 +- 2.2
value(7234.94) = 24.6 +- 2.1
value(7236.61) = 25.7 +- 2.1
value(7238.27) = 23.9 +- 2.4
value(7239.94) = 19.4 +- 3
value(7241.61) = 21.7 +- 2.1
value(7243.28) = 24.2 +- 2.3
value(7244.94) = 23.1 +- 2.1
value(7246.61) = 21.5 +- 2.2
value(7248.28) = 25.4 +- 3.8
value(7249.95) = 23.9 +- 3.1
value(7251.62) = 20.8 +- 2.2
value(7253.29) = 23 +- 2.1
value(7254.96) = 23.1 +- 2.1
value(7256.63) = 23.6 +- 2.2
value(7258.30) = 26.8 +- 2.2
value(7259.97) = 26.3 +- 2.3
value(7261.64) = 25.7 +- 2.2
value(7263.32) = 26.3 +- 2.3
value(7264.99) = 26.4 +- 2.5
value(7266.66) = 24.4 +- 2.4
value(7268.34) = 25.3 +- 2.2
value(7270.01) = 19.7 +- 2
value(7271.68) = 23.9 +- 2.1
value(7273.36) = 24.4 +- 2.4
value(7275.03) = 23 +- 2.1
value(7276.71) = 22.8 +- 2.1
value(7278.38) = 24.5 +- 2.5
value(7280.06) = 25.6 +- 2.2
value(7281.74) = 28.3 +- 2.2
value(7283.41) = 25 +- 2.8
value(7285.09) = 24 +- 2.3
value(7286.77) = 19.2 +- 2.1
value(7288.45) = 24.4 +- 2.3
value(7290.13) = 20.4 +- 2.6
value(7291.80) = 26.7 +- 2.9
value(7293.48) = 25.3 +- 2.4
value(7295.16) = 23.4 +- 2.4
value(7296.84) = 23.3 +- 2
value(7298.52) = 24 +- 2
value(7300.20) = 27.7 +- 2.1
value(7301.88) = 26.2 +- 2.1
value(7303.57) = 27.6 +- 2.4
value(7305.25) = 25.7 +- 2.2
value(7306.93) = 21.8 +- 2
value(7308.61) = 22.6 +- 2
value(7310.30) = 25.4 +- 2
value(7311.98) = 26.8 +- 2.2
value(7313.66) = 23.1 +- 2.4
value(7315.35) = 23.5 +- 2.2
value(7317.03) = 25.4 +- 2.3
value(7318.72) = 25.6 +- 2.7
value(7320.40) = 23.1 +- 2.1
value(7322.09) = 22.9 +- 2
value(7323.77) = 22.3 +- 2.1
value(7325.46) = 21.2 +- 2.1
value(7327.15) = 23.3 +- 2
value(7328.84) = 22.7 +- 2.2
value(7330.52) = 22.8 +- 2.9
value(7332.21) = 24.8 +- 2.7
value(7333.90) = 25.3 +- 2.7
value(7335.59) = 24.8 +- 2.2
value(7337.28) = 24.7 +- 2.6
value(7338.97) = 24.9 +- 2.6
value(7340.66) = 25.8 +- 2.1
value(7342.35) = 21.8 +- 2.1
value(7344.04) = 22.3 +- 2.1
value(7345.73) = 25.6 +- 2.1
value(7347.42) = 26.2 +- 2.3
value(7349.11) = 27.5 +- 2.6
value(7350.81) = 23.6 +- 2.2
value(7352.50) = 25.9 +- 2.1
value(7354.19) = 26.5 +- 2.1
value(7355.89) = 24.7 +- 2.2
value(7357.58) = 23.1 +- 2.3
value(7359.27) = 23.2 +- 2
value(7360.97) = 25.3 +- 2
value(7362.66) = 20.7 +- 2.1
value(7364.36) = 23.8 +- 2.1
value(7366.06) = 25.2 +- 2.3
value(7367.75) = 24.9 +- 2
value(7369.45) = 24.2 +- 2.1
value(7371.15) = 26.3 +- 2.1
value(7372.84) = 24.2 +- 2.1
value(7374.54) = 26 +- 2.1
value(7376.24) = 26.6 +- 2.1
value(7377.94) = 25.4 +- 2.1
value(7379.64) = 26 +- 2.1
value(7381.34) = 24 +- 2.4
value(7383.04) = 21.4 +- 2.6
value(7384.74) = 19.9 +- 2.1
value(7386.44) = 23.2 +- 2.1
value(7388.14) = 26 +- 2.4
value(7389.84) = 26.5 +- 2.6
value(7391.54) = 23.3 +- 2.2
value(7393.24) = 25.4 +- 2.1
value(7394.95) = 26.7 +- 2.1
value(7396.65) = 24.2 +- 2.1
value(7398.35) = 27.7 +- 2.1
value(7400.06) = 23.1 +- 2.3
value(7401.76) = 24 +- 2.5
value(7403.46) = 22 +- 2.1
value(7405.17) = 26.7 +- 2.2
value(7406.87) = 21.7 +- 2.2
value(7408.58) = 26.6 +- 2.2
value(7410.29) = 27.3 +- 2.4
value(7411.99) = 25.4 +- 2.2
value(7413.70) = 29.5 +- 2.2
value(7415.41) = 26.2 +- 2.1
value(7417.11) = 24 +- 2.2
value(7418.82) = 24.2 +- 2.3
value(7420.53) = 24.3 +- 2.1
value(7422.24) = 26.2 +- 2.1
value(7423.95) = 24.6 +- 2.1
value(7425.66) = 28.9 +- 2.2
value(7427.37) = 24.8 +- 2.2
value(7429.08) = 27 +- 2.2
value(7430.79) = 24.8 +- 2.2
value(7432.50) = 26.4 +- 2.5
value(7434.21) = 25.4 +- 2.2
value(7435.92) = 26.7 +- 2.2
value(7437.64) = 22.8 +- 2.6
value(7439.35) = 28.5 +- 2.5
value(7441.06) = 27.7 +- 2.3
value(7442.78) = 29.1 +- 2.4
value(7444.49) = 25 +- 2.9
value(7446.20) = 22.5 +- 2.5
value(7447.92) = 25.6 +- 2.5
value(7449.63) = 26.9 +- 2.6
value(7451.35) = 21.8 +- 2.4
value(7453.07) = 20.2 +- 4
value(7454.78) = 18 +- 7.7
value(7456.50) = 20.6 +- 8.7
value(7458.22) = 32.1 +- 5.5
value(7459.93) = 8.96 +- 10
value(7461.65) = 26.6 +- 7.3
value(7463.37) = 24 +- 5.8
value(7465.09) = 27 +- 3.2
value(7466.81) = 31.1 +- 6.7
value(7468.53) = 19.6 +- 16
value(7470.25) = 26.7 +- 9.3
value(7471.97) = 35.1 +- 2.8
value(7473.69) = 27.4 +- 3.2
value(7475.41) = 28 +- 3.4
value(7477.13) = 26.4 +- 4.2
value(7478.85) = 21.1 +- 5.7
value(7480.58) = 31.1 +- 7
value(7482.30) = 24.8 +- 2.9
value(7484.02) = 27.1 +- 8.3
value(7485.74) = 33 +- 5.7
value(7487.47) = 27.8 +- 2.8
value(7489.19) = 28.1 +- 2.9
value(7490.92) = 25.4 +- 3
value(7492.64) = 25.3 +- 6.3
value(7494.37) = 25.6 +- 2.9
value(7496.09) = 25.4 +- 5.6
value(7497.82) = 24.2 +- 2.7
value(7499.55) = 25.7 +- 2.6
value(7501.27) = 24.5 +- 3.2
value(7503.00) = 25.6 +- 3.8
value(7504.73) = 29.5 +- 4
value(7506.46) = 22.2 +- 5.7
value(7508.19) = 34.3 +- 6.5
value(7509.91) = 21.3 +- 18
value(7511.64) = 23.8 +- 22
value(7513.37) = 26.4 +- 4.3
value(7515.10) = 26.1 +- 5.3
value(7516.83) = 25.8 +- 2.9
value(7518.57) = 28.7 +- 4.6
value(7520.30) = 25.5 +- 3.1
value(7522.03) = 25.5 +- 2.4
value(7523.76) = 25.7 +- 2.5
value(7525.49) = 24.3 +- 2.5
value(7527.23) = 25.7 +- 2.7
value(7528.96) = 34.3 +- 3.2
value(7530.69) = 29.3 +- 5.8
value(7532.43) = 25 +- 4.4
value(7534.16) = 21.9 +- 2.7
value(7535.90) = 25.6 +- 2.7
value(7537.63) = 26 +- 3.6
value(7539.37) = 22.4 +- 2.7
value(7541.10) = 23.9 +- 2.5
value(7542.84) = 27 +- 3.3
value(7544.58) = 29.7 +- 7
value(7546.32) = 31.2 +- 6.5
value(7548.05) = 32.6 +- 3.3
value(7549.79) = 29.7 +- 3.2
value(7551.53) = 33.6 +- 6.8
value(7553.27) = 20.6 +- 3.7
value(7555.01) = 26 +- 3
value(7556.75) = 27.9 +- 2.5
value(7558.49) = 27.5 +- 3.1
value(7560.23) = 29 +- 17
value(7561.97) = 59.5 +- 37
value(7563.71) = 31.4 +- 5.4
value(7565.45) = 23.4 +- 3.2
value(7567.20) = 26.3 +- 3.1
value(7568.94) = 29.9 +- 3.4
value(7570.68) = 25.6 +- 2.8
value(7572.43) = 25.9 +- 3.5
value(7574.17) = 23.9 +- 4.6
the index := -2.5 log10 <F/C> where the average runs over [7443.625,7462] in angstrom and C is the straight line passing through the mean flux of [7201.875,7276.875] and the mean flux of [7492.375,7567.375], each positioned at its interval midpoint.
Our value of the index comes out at 0.18 mag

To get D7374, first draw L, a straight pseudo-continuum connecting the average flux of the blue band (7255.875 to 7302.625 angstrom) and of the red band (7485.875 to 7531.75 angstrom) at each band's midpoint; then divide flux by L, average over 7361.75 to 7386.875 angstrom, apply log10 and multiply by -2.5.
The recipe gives 0.05 mag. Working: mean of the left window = 24.5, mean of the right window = 26.5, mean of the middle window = 24.1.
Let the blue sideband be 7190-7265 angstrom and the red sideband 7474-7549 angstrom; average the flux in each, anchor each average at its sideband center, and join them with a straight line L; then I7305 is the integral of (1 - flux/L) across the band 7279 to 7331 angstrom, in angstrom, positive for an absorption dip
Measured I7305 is 0.6 angstrom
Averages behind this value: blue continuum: 23.7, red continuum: 26.6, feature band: 24.2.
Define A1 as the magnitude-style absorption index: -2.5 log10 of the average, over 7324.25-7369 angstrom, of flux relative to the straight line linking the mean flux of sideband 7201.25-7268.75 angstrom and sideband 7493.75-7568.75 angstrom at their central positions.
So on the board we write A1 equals 0.047 mag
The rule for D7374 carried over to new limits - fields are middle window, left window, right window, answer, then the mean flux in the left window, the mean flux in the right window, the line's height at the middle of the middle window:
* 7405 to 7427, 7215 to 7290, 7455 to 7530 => -0.01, 24.1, 26.2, 25.5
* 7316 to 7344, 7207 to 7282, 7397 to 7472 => 0.03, 23.9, 25.1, 24.4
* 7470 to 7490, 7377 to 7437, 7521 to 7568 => -0.05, 25.1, 28.3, 26.8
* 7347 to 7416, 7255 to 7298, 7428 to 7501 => 0.01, 24.3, 25.6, 25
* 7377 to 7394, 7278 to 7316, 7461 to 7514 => 0.06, 24.5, 26.6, 25.5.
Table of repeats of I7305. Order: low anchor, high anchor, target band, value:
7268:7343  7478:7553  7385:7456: 1.3 angstrom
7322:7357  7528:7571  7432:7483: 3.0 angstrom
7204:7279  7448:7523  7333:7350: -0.2 angstrom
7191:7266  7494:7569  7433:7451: 0.3 angstrom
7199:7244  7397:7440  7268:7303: 0.4 angstrom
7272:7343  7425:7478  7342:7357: -0.3 angstrom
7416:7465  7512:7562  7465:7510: -1.4 angstrom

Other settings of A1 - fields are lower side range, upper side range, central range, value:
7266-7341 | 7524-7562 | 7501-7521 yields 0.05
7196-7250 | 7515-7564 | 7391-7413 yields 0.06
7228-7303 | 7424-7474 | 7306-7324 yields 0.02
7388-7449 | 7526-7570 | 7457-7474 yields 0.04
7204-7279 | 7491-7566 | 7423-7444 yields -0.01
